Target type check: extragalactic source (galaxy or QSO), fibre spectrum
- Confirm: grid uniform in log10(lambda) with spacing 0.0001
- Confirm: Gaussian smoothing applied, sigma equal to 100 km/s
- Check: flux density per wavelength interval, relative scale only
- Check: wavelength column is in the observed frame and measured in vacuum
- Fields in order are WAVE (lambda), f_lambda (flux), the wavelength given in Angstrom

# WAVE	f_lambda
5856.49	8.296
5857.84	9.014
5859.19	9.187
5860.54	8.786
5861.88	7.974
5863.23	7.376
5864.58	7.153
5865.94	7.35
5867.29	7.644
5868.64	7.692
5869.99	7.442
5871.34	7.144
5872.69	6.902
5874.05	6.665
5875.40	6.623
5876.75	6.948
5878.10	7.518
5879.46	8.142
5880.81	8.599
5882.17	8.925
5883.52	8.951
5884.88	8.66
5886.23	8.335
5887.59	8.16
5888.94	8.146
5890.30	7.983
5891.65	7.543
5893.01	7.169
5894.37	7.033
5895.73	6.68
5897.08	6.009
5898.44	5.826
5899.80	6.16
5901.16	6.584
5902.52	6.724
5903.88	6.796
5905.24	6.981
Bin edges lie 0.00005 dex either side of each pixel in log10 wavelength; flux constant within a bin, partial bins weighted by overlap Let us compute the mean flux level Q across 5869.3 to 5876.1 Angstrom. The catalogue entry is 6.96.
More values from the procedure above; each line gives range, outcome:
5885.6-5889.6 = 8.22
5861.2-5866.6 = 7.47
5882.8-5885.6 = 8.81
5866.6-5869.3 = 7.67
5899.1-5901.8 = 6.36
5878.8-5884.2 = 8.66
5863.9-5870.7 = 7.45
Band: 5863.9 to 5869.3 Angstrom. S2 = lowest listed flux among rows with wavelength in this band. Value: 7.153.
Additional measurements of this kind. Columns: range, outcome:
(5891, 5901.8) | 5.826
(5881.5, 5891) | 7.983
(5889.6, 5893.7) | 7.169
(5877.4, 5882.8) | 7.518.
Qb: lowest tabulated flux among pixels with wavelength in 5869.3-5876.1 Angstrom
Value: 6.623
